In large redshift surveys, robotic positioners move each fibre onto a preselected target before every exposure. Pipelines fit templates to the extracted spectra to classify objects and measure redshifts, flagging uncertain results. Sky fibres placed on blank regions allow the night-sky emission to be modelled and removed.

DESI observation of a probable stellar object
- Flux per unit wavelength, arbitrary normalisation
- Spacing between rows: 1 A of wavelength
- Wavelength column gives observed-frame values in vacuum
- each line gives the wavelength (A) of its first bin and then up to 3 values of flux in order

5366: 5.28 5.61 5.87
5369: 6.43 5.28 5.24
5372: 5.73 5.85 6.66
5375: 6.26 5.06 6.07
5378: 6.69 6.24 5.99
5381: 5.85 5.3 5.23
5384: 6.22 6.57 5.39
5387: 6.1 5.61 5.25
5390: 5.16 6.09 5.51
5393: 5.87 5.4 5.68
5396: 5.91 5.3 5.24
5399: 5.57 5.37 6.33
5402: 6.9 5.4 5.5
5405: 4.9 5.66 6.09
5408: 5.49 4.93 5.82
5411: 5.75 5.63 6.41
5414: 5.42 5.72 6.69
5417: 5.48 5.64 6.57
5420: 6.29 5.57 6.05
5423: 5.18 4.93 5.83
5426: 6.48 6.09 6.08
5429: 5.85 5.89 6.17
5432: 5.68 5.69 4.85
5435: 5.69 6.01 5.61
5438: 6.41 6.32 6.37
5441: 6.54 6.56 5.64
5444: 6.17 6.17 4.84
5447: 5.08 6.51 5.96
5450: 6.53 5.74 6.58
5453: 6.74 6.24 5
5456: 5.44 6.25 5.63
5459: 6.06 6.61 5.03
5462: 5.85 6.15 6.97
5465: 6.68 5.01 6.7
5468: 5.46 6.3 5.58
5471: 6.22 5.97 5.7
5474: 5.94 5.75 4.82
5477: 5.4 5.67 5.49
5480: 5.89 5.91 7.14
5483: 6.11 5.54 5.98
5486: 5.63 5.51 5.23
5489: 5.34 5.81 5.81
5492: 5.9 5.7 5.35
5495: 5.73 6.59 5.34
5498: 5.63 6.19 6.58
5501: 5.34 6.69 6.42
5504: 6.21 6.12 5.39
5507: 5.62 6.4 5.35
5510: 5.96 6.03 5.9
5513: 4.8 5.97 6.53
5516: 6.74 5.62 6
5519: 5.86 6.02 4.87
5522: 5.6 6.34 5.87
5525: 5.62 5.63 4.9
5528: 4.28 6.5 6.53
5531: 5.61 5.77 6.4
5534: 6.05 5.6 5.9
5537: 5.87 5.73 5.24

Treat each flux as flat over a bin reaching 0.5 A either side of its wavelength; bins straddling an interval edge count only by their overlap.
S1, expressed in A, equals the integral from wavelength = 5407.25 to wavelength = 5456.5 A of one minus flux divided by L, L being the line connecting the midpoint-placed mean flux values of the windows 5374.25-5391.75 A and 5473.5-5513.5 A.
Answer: -0.5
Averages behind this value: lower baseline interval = 5.84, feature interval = 5.89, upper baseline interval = 5.81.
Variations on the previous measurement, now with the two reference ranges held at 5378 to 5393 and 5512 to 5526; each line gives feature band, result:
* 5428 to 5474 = -1.26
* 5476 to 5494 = 0.27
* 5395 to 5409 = 0.36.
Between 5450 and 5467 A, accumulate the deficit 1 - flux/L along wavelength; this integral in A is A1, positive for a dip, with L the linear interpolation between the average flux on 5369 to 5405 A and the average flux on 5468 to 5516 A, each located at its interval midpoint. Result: -0.6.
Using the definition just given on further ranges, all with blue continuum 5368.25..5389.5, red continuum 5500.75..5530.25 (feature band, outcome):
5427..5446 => -0.3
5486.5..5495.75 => 0.3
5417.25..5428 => 0.0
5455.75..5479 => -0.1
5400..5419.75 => 0.2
